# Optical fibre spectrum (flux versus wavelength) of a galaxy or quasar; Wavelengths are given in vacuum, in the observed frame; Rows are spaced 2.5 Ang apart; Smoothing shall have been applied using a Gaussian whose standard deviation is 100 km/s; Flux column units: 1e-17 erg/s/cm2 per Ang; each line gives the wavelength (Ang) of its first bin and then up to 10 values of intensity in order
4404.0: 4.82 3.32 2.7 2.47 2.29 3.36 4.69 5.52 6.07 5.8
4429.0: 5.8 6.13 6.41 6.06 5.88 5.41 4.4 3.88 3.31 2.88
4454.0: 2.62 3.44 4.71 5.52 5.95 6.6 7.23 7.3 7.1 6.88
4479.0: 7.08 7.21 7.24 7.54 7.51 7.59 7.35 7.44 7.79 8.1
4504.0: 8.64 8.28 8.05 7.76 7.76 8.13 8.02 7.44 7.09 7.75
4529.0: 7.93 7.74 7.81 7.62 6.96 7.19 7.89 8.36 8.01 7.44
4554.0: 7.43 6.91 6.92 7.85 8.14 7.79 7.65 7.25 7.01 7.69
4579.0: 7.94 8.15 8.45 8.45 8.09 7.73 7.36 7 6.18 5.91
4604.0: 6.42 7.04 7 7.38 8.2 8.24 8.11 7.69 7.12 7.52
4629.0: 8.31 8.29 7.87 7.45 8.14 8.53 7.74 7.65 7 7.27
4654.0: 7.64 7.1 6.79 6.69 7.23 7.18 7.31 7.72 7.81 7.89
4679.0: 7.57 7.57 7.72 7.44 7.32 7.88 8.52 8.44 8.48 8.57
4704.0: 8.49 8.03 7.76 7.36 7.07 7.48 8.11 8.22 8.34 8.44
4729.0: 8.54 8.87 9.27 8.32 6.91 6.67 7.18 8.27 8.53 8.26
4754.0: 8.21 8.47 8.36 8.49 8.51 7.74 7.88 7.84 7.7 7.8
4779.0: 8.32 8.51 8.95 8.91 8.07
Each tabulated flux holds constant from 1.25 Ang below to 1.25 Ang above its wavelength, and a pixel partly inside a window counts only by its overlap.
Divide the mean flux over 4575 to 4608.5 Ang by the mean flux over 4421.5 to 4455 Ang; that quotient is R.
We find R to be 1.48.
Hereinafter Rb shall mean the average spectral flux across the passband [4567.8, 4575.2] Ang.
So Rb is 7.3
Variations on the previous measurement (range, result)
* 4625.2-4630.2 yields 7.9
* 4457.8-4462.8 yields 5.13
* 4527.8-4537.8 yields 7.77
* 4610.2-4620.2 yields 7.98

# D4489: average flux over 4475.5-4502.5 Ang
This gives 7.43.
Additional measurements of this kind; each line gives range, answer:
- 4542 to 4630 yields 7.56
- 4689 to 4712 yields 8.15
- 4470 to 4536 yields 7.63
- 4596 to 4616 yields 6.94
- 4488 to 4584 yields 7.7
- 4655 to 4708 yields 7.7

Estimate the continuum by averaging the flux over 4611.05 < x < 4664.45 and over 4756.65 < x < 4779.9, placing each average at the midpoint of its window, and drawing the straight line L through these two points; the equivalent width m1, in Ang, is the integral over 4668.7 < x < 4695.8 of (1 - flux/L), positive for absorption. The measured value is 0.2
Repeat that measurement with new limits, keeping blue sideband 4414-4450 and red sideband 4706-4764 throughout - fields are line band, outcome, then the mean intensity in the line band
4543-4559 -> -3.44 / 7.61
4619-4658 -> -3.18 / 7.7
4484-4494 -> -3.22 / 7.48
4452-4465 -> 2.53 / 4.33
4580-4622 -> -4.62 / 7.49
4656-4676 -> 0.36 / 7.26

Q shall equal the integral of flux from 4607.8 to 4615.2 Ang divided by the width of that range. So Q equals 7.53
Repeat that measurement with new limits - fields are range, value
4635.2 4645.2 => 7.97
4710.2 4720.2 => 7.5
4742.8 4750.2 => 8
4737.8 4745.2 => 6.92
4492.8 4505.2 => 7.86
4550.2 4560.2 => 7.18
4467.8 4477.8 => 7.13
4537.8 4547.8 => 7.61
